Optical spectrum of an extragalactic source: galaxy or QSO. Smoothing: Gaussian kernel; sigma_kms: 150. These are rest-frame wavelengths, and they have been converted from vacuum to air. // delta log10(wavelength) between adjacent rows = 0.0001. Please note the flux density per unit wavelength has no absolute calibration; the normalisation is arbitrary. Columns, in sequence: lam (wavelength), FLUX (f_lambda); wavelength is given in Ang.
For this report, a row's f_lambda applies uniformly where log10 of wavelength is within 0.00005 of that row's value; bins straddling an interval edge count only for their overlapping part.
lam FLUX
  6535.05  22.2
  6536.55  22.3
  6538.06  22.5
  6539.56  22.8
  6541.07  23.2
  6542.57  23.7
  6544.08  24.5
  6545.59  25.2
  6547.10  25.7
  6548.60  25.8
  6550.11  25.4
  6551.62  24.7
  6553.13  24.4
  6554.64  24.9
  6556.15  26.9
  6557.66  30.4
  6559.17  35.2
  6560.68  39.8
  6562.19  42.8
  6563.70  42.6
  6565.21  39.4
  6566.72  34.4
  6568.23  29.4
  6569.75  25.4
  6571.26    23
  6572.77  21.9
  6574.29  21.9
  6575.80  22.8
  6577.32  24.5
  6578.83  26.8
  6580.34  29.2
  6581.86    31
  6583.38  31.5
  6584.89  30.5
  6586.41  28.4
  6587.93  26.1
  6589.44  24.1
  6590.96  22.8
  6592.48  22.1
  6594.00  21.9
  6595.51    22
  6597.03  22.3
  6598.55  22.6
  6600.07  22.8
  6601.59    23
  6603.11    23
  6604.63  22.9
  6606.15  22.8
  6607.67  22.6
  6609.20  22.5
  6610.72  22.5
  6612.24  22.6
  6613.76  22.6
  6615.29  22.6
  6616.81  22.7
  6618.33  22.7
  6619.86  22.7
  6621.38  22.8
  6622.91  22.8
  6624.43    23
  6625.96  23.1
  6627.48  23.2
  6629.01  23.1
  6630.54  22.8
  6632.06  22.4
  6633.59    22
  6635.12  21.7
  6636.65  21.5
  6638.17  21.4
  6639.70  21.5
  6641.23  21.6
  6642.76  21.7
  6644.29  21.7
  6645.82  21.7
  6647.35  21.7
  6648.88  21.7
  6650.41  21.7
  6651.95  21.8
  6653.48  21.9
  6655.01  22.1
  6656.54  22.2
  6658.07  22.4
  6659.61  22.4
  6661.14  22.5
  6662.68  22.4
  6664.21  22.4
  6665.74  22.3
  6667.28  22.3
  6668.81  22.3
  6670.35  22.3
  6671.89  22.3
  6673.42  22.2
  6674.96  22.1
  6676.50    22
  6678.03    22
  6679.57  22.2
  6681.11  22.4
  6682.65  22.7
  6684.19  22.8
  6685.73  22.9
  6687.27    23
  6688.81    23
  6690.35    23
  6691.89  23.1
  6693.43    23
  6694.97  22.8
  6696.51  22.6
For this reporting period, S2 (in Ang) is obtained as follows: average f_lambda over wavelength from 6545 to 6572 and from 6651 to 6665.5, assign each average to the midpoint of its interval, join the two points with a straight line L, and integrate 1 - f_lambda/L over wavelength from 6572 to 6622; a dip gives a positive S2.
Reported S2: 5.85 Ang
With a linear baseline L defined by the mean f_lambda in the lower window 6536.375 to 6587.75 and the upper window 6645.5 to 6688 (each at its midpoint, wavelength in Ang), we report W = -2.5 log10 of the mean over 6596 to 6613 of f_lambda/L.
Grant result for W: 0.14 mag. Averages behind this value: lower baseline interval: 28.1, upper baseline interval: 22.2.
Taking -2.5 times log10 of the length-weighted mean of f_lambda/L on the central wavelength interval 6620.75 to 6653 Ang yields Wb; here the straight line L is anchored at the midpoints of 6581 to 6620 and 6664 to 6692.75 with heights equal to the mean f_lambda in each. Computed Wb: 0.06 mag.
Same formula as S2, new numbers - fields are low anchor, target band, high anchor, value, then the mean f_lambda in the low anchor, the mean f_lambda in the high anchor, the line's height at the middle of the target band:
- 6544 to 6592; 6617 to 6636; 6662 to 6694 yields 1.97 Ang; 28.5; 22.5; 25.3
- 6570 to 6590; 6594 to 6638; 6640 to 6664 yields 2.77 Ang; 26.3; 22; 24.1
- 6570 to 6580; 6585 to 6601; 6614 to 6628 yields -0.23 Ang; 23.8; 22.8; 23.4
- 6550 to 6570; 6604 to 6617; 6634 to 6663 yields 1.81 Ang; 32.2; 21.9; 26.3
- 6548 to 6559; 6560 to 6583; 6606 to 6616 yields -4.48 Ang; 26.5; 22.6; 25.3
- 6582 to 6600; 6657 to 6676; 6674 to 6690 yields 0.52 Ang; 25.1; 22.5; 22.9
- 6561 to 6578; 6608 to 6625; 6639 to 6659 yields 1.70 Ang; 30.1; 21.8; 25.2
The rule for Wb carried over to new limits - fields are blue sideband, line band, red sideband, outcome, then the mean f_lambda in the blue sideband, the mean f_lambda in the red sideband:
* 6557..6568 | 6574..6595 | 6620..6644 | 0.25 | 37.5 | 22.3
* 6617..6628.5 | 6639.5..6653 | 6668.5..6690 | 0.05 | 22.9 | 22.4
